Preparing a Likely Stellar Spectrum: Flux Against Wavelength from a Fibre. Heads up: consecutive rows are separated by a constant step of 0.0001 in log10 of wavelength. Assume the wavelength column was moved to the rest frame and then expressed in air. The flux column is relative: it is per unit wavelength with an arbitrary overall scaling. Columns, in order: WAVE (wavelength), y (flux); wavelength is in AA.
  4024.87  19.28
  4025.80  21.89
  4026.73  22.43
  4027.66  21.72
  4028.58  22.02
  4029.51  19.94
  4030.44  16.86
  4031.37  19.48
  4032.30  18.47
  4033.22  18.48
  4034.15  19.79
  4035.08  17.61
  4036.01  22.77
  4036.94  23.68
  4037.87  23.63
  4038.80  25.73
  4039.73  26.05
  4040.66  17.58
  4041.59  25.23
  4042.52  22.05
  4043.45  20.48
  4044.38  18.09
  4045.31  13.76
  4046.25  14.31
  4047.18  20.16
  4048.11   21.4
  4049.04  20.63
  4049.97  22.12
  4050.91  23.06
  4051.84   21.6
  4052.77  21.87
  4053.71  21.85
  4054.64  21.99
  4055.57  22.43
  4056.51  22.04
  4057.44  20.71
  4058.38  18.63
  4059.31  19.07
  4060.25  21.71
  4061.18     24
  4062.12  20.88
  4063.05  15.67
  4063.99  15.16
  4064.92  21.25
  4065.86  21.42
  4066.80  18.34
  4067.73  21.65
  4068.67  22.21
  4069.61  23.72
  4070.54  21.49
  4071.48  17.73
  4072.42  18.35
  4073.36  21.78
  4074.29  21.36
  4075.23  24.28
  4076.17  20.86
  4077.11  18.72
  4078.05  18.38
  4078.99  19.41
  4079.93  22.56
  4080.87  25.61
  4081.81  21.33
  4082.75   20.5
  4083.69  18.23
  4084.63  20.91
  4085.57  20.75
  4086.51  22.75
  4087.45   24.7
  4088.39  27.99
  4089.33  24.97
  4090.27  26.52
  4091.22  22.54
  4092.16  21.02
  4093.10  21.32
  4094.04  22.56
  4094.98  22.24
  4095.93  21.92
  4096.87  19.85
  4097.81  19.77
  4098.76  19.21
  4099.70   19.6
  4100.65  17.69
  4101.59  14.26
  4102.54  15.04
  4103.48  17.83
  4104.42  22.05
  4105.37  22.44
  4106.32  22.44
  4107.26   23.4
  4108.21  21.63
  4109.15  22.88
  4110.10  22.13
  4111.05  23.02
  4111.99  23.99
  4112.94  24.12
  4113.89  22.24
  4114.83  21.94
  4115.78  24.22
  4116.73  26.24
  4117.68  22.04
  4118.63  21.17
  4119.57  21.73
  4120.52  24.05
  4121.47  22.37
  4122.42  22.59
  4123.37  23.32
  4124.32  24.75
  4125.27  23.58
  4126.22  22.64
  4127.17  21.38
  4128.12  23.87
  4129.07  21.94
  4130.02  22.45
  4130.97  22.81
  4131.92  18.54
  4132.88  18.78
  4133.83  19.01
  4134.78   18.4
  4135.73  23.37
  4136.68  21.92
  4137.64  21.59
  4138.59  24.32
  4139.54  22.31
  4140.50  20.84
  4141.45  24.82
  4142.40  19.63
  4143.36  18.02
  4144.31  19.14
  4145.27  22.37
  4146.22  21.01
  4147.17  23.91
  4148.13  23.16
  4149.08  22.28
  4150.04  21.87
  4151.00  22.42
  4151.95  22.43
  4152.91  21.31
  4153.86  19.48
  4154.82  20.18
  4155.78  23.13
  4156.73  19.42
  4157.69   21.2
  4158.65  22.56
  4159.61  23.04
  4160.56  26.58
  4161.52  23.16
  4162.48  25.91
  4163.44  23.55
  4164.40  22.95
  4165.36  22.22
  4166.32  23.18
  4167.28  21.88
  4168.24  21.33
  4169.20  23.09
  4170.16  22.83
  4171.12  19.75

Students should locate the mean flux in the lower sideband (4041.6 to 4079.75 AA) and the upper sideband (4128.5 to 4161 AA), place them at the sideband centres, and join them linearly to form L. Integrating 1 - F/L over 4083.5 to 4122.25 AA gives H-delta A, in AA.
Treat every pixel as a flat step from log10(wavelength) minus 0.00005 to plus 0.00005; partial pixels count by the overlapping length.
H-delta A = -1.6 AA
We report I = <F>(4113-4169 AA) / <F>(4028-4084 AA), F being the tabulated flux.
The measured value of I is 1.1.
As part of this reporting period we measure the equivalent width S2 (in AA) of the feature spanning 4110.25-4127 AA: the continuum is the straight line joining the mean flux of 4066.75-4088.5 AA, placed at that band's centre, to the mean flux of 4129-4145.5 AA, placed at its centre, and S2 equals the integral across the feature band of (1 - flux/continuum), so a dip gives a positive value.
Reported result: -1.55 AA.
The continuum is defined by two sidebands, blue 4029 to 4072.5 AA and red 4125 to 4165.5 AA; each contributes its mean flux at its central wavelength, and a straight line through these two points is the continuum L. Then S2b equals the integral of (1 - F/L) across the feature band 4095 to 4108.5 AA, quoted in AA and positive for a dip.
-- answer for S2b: 0.9 AA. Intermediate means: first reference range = 20.6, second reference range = 21.9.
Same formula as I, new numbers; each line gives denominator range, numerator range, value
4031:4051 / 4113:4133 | 1.10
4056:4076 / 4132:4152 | 1.04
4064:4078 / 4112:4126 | 1.12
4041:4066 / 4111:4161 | 1.08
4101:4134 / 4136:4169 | 1.01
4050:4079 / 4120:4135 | 1.06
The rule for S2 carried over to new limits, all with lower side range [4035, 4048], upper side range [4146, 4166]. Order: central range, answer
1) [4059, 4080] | 0.9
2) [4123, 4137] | 0.2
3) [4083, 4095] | -0.7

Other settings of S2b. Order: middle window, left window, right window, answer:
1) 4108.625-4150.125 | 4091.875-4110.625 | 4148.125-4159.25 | -2.3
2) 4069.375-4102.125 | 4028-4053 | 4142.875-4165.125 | 0.0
